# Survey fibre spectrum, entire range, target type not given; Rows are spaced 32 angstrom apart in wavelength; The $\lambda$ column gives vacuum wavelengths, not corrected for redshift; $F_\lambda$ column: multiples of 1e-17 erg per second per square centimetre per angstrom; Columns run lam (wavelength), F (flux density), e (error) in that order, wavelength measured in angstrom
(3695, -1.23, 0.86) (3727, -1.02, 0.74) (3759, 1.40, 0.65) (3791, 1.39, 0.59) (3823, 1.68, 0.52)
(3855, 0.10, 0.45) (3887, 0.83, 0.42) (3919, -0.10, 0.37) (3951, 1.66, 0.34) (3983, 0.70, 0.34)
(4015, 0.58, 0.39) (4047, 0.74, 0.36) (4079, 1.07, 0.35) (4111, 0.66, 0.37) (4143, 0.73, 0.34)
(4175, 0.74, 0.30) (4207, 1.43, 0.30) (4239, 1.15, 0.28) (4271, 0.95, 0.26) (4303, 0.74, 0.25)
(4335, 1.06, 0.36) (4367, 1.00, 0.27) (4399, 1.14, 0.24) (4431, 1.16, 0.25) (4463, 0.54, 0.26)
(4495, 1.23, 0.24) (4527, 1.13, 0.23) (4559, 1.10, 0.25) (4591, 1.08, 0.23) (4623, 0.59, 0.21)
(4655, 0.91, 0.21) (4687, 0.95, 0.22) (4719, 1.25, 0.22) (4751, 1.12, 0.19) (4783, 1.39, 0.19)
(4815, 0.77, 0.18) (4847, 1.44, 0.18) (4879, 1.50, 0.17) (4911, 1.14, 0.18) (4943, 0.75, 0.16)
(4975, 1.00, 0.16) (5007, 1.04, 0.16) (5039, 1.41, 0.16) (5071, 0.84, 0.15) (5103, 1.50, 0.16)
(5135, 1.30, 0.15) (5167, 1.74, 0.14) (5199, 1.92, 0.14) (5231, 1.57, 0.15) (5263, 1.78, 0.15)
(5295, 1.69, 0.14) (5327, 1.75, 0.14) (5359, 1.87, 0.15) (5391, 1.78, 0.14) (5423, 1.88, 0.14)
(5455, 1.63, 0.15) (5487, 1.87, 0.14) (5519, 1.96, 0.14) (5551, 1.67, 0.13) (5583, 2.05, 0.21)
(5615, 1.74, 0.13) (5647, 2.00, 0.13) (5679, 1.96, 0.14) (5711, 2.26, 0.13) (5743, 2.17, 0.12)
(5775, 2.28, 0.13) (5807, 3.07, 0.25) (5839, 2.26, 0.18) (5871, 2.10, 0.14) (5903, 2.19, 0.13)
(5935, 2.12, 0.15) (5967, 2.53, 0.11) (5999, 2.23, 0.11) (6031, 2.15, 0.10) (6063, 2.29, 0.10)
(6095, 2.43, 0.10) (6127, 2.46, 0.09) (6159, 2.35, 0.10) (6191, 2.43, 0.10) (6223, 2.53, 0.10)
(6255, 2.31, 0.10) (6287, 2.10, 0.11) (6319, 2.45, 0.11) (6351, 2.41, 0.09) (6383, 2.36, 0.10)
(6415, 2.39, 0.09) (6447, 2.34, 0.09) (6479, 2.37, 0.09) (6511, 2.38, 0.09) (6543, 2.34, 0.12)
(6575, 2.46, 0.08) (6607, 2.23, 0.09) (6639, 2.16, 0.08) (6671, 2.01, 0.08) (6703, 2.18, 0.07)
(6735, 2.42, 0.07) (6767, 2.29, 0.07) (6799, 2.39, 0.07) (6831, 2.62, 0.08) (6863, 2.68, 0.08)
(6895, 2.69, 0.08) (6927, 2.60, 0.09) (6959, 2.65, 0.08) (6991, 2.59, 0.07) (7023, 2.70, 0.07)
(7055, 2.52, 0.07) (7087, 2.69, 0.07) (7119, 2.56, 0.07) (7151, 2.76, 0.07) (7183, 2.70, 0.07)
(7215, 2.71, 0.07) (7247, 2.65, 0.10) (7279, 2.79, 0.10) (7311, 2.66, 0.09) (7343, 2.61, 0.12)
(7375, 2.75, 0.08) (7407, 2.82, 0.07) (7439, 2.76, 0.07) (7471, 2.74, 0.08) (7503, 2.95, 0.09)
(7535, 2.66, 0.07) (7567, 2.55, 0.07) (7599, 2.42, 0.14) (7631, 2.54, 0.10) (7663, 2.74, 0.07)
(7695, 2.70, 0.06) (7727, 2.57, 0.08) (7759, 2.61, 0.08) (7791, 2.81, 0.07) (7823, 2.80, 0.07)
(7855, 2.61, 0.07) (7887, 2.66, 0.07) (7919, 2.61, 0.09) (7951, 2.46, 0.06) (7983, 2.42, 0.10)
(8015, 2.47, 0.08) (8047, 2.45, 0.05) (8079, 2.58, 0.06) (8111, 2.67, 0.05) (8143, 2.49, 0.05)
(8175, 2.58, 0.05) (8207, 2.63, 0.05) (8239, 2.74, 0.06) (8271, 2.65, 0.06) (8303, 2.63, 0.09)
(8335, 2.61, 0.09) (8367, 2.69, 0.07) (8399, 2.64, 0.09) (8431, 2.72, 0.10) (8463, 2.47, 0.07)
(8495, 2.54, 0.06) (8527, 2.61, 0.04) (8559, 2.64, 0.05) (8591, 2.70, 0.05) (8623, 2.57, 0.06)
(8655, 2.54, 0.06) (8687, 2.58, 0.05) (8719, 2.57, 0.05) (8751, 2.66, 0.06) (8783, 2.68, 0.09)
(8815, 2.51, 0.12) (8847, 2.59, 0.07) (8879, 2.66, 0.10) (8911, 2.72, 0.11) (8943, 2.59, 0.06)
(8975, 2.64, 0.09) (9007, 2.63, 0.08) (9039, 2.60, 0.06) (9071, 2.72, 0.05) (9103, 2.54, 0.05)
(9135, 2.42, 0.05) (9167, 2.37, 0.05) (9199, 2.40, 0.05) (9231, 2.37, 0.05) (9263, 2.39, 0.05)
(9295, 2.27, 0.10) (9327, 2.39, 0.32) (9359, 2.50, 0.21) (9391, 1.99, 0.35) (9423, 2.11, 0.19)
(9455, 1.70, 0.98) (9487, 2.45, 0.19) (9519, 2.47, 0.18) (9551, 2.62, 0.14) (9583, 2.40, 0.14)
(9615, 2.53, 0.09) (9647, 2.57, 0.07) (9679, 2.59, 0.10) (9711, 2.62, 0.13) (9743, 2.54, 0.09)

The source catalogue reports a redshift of 0.29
